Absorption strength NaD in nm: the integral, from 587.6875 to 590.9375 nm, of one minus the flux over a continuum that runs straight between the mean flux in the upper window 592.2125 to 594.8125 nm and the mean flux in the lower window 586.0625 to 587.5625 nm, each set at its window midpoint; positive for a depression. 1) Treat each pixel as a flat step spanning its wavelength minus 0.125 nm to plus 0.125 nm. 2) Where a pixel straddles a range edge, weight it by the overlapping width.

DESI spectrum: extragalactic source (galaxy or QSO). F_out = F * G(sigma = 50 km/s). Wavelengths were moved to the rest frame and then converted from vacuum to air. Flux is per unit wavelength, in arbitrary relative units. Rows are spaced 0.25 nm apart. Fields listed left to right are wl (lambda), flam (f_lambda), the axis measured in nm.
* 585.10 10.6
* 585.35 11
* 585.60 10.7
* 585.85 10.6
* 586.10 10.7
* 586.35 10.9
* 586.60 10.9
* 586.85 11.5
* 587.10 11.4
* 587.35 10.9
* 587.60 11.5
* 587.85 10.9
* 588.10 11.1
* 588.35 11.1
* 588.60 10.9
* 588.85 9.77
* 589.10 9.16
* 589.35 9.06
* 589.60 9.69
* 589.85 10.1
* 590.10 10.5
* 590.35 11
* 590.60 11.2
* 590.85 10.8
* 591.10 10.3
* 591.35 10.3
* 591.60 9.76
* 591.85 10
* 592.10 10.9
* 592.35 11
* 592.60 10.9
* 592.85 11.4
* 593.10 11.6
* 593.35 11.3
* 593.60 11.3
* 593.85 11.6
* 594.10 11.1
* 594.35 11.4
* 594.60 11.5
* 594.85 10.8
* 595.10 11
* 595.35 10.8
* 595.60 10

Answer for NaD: 0.22 nm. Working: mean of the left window 11.1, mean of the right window 11.3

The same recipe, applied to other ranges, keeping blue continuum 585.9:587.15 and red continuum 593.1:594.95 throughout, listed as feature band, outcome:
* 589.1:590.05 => 0.13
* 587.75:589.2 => 0.08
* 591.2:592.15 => 0.09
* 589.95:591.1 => 0.04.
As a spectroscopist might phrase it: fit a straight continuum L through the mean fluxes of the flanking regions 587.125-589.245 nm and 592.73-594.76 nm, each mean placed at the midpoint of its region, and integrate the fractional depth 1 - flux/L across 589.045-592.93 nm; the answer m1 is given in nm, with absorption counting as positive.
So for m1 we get 0.23 nm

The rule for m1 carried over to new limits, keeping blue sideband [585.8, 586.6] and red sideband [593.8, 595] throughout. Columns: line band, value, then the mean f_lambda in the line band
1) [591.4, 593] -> 0.067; 10.7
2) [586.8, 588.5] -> -0.051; 11.2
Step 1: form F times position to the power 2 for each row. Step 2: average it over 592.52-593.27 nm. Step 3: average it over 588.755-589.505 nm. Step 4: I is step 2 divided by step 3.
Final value 1.23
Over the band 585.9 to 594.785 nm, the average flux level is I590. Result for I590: 10.8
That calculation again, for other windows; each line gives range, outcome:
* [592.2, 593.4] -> 11.2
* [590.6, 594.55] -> 10.9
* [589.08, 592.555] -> 10.3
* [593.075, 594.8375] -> 11.4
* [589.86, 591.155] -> 10.7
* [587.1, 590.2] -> 10.4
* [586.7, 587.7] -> 11.3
